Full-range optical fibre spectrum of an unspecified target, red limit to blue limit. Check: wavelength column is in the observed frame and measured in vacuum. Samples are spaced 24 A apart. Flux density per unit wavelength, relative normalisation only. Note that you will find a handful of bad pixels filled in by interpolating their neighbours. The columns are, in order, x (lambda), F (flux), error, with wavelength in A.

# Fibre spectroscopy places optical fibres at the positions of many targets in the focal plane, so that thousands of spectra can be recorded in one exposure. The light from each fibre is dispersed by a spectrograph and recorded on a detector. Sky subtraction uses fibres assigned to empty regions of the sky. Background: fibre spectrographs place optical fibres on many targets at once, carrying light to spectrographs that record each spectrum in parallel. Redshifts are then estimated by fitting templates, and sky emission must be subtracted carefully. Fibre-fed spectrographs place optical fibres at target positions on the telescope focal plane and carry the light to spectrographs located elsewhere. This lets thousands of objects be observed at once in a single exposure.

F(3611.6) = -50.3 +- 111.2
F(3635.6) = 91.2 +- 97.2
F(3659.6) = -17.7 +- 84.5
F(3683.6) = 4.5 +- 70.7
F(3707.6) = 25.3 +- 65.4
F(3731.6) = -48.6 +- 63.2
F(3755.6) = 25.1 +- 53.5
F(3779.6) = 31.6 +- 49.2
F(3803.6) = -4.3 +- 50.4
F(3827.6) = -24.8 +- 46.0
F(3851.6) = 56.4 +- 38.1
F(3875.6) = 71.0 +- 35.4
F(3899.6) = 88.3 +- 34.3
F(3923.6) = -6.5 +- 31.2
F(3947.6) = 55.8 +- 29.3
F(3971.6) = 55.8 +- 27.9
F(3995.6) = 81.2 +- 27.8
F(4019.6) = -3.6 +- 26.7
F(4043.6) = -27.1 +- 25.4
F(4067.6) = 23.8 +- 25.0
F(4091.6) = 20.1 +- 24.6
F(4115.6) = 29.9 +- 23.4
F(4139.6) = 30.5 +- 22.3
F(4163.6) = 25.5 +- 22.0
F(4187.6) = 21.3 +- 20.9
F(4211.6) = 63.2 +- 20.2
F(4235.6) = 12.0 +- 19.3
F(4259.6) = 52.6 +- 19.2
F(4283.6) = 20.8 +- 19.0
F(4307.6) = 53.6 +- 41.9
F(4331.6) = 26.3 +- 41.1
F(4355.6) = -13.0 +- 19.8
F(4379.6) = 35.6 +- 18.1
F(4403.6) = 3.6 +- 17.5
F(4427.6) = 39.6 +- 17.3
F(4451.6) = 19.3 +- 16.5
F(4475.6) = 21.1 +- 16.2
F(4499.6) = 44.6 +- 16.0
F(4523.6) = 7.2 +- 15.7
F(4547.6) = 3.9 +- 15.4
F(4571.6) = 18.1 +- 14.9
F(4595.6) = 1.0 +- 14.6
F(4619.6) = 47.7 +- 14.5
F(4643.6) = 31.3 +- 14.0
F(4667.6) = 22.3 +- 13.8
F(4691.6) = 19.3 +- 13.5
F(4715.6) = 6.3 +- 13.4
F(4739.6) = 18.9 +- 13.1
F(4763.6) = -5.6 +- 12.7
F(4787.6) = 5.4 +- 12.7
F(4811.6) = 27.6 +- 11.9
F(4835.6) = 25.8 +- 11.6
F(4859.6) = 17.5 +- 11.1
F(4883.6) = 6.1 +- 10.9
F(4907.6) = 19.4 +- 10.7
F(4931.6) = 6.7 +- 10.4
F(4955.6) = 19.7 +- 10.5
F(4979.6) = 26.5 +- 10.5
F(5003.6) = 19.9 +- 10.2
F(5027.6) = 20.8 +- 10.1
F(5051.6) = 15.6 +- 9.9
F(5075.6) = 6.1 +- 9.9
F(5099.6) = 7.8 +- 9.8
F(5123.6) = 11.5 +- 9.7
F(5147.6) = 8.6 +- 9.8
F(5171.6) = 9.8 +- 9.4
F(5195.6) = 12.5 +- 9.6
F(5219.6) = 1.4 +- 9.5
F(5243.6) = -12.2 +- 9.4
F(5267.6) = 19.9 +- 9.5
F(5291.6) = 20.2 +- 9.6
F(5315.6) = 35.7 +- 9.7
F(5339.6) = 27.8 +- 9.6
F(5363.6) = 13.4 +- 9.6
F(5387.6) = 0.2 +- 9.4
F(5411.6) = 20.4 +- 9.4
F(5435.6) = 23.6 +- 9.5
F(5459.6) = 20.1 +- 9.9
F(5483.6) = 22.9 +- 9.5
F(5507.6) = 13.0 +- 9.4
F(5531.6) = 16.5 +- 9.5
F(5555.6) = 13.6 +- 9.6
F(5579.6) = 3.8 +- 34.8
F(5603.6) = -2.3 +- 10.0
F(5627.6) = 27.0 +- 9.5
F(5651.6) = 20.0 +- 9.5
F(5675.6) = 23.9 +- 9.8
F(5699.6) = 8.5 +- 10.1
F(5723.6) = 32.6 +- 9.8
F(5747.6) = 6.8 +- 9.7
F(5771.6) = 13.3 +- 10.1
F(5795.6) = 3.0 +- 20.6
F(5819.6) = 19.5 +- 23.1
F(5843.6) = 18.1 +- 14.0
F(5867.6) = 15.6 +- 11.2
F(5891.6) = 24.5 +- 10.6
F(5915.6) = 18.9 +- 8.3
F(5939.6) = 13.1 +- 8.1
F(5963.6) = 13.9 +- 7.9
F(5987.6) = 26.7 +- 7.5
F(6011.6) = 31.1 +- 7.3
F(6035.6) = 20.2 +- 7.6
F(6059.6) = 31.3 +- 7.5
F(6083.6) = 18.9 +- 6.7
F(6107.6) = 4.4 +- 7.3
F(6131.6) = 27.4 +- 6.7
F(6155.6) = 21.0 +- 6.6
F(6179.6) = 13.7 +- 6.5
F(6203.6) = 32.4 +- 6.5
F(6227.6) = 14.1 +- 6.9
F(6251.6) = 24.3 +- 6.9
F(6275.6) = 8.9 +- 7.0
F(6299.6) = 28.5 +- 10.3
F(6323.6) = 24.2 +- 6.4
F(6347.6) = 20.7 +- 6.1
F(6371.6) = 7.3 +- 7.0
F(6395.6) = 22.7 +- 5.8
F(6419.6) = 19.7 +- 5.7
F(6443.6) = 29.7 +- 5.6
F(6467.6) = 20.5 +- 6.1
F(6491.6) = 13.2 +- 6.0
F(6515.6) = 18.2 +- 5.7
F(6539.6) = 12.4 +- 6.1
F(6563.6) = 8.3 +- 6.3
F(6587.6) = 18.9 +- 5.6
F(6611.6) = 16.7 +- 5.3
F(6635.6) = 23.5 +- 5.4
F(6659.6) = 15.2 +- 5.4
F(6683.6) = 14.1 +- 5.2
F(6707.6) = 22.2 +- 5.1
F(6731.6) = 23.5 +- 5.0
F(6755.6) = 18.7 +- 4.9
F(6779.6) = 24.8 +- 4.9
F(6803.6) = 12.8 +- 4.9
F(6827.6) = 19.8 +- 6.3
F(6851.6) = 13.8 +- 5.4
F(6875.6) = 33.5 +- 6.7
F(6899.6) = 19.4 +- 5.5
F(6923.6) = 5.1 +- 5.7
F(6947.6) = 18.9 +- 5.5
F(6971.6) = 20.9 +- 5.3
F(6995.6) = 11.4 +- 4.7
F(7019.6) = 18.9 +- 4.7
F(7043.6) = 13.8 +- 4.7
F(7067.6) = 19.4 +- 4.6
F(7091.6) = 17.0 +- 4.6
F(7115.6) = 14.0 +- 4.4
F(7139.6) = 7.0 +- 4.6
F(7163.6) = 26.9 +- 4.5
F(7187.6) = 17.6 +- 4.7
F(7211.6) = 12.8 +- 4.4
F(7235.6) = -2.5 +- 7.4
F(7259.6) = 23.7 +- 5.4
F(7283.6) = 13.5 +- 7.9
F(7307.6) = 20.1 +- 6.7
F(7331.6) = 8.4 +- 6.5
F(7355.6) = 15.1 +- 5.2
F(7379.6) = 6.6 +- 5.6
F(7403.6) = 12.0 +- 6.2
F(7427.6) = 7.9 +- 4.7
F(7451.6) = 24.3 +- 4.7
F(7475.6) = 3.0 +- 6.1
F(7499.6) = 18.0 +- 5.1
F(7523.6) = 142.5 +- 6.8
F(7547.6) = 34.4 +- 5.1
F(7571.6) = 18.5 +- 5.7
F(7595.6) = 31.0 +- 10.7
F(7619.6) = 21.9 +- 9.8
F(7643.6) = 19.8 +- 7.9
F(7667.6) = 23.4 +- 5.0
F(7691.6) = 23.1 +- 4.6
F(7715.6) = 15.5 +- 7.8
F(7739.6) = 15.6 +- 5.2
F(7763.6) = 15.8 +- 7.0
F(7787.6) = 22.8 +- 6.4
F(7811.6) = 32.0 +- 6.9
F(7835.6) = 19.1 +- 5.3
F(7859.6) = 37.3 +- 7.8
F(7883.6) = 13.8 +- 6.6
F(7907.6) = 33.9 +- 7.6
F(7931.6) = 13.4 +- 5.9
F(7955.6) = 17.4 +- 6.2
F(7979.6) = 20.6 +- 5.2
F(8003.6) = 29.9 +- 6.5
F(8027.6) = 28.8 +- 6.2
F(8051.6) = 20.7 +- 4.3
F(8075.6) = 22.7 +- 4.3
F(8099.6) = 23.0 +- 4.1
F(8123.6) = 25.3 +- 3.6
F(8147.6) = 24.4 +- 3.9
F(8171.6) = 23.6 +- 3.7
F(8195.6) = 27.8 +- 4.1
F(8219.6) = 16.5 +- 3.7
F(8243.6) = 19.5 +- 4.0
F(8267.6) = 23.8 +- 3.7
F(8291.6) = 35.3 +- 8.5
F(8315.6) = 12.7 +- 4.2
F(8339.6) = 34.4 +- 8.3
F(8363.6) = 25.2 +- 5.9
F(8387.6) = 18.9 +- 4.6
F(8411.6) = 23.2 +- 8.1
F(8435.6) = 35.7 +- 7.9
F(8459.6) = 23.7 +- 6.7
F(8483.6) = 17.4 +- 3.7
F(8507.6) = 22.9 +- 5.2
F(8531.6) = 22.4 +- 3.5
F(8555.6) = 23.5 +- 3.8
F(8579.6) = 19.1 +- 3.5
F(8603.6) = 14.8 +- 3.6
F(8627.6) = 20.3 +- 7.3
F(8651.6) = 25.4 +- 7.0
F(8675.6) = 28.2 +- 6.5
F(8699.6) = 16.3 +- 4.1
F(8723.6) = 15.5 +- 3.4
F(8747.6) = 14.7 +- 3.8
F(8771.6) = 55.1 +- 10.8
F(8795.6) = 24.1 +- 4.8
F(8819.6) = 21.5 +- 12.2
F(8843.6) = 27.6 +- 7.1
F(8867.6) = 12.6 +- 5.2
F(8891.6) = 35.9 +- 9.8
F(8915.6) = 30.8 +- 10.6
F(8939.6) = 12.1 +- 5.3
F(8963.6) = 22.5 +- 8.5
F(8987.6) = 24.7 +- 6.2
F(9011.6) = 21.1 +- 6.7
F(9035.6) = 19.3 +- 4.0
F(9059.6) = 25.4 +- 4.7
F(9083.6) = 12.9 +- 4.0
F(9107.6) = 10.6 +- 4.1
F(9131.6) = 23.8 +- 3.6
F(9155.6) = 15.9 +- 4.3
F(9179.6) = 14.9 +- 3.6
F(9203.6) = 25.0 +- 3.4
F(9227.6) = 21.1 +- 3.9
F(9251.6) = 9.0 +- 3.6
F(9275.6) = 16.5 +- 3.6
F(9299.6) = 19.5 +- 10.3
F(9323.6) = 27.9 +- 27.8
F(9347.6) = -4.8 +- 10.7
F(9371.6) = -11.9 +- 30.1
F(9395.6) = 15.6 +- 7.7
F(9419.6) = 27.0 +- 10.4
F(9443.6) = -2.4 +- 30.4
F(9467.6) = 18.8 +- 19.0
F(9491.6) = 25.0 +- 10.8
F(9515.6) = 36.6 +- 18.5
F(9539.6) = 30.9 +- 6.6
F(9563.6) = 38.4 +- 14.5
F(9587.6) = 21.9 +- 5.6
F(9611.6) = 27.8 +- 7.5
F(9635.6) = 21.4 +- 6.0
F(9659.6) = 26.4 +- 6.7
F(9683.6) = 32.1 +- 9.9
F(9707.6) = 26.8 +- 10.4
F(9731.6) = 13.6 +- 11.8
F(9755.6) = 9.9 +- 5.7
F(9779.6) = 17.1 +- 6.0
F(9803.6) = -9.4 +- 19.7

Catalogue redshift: 1.02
